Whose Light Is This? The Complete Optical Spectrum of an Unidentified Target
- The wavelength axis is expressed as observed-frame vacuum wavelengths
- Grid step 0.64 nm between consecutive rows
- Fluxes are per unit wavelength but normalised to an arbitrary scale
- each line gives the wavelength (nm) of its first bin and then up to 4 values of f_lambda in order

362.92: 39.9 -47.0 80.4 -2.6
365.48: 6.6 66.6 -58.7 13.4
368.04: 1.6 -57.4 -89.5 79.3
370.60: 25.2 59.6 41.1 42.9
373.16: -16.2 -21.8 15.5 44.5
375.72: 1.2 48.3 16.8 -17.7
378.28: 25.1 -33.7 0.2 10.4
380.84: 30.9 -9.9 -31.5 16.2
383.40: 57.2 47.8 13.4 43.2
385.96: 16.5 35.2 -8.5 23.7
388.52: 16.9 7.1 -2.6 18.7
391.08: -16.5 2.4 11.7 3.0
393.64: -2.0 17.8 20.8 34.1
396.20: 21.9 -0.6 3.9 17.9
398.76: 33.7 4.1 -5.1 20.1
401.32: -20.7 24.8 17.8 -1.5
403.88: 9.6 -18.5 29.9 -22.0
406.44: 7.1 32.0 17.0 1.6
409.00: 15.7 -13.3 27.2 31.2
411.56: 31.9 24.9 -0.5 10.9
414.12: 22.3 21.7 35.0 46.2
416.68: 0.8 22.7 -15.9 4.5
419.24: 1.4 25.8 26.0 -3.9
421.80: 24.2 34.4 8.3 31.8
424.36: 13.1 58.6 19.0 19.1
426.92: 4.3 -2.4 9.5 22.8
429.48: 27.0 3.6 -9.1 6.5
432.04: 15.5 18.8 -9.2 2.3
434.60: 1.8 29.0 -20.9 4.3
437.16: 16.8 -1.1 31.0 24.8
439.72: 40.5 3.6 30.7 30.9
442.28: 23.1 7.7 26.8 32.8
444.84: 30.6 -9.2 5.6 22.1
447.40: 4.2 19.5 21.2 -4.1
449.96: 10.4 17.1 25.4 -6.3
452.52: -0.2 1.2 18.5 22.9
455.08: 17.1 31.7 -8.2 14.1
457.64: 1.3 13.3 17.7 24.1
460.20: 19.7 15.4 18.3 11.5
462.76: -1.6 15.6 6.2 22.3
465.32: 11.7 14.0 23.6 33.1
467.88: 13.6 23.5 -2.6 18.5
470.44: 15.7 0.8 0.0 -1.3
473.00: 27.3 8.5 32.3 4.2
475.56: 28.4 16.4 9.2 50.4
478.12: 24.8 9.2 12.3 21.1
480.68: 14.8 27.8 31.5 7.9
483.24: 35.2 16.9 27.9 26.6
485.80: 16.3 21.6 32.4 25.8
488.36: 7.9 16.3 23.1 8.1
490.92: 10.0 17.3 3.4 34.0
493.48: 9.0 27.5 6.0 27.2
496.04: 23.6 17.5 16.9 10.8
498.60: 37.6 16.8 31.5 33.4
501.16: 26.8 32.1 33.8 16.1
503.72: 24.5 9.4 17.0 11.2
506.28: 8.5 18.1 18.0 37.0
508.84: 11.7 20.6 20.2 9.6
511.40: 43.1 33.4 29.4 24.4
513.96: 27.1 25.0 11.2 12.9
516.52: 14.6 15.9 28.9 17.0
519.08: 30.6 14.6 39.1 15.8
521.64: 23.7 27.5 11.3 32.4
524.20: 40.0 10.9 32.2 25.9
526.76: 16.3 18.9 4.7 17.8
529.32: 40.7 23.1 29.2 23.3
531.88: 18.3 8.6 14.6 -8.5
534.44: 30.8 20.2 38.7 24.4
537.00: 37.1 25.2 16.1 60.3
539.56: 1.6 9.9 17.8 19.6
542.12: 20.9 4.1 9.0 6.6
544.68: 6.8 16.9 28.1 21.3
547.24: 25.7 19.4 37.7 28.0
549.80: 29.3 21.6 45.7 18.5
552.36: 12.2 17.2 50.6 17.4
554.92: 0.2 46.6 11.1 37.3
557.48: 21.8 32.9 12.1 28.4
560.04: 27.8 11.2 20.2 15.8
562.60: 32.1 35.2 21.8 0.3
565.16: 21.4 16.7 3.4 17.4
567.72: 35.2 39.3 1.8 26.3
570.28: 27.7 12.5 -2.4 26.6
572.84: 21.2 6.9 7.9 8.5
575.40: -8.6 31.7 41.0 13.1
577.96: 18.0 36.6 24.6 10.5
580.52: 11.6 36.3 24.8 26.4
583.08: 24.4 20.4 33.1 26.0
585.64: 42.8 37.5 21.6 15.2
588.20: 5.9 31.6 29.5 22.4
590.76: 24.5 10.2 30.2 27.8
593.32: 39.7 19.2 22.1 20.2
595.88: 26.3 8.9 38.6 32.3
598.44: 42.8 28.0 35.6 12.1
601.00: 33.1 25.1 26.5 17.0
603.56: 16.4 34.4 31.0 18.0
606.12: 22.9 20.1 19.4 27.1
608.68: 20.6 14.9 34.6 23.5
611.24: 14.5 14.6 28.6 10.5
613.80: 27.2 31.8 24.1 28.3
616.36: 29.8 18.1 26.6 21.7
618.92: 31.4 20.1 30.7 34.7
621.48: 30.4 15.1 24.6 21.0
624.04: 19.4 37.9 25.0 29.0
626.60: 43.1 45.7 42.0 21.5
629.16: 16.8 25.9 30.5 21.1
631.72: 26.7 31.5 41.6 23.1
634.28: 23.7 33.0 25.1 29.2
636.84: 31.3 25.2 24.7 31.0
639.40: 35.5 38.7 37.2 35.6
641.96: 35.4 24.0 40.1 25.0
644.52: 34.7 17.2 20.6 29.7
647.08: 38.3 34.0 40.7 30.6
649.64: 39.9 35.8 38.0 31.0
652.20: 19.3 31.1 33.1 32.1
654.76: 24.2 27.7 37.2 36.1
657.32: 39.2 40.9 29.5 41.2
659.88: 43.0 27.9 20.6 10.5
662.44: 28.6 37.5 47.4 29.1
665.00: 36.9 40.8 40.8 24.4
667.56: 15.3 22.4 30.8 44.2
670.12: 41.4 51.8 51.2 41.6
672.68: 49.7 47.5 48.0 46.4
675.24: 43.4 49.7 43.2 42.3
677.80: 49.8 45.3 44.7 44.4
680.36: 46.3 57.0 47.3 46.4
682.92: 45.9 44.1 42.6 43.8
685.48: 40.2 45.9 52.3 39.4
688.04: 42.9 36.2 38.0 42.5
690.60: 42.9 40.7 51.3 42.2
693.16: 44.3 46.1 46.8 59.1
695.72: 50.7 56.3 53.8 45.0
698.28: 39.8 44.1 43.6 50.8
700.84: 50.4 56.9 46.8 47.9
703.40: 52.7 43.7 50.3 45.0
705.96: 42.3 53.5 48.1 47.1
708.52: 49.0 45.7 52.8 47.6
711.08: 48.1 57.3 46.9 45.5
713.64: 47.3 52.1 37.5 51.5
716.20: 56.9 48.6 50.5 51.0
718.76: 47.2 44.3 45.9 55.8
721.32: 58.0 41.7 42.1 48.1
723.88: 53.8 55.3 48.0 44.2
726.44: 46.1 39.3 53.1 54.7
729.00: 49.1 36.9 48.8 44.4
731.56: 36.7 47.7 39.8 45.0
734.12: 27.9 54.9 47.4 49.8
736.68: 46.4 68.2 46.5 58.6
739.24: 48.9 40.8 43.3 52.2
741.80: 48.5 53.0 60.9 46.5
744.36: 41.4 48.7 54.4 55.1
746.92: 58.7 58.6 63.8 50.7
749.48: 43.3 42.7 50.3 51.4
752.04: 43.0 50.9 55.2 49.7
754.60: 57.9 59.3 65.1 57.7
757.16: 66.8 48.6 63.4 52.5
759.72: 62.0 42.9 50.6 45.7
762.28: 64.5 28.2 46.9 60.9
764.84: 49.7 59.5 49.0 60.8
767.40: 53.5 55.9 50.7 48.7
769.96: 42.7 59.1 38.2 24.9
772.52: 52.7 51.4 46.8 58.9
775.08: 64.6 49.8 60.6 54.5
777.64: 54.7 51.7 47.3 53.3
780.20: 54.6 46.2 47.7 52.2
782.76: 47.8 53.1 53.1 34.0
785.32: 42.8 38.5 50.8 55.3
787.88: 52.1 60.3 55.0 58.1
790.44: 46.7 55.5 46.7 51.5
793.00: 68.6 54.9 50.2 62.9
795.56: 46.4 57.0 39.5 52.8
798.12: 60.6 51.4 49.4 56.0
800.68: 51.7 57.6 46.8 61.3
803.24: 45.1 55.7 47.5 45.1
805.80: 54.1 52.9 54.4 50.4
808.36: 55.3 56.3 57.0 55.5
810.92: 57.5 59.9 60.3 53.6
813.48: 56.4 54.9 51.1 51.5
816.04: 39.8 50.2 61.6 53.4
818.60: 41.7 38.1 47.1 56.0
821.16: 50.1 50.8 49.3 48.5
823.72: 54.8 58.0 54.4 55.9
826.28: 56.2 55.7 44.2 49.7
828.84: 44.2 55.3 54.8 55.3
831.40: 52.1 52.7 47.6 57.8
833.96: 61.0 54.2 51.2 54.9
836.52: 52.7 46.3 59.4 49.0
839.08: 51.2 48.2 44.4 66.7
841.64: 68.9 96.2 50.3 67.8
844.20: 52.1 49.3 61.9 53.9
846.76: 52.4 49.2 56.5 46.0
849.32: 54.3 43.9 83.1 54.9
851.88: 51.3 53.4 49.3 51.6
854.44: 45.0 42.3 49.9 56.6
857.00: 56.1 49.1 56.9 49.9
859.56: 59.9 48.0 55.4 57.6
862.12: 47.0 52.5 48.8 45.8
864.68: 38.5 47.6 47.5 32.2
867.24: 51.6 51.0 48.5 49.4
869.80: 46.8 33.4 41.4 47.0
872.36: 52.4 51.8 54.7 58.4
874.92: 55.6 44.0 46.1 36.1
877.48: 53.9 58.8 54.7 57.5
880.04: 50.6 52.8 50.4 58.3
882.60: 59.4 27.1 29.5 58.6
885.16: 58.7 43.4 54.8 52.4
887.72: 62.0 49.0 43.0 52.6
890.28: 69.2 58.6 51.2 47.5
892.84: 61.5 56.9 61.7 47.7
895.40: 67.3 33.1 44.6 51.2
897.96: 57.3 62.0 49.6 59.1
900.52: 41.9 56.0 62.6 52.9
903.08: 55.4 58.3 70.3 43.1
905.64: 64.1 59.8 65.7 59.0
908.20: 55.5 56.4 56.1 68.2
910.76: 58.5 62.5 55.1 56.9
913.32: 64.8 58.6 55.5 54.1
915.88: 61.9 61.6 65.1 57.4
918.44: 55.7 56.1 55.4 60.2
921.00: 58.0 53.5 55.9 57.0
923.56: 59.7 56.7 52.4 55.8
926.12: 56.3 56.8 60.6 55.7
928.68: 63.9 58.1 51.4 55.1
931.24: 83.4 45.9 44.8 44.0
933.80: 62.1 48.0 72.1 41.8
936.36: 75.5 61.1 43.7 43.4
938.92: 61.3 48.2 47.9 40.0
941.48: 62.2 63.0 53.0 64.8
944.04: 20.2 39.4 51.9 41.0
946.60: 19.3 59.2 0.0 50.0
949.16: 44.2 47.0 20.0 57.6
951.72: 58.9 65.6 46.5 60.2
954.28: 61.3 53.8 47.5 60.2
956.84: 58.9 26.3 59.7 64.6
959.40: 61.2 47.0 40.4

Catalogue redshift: 0.68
